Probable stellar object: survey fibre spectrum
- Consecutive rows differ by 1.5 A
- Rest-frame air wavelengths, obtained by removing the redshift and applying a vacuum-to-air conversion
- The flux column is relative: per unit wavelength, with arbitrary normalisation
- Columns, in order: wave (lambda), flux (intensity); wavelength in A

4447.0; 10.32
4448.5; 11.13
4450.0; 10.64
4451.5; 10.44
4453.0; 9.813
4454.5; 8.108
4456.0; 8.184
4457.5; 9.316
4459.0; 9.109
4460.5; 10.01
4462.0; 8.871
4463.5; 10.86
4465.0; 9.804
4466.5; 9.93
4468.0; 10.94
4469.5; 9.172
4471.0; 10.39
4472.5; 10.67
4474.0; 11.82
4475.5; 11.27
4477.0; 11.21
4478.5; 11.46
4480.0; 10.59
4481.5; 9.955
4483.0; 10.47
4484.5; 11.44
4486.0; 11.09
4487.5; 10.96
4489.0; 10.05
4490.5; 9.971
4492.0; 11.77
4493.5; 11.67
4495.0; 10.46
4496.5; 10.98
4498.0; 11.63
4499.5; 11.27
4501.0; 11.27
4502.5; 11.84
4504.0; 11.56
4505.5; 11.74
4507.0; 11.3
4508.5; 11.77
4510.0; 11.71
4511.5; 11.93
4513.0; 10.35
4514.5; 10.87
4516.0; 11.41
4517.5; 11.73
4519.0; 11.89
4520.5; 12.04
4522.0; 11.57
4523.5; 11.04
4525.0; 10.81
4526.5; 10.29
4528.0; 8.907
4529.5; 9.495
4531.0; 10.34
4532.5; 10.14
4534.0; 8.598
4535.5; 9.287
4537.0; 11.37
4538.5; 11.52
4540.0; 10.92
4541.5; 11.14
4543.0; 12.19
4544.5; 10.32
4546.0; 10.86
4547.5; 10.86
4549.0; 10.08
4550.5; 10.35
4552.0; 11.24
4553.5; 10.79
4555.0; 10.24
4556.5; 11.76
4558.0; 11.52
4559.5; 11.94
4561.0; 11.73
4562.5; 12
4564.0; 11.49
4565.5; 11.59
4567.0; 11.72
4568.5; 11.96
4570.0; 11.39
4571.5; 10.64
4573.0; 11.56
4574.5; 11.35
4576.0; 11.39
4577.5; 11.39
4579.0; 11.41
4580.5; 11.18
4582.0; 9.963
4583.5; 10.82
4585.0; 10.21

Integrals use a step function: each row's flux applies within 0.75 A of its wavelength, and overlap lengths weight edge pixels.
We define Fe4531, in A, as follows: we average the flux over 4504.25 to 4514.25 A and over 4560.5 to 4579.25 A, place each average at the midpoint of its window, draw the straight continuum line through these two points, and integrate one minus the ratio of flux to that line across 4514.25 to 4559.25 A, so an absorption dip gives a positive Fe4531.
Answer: 2.64 A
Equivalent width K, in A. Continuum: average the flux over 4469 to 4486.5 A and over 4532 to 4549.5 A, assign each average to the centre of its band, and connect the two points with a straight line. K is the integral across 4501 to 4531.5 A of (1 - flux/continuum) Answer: -1.3 A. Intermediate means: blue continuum 10.8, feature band 11.1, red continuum 10.6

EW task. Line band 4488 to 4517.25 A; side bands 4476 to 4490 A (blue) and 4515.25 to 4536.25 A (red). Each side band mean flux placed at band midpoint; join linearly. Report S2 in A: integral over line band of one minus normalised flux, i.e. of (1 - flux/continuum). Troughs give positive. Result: -1.6 A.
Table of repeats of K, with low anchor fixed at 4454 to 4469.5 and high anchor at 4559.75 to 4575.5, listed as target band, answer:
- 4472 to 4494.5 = -2.3 A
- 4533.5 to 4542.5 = 0.3 A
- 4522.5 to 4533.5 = 0.7 A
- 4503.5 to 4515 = -1.1 A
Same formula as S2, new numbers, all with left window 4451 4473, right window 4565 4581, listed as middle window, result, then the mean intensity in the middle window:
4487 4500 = -1.0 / 11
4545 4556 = 0.4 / 10.6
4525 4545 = 0.9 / 10.4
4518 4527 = -0.6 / 11.3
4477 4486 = -0.8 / 10.8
